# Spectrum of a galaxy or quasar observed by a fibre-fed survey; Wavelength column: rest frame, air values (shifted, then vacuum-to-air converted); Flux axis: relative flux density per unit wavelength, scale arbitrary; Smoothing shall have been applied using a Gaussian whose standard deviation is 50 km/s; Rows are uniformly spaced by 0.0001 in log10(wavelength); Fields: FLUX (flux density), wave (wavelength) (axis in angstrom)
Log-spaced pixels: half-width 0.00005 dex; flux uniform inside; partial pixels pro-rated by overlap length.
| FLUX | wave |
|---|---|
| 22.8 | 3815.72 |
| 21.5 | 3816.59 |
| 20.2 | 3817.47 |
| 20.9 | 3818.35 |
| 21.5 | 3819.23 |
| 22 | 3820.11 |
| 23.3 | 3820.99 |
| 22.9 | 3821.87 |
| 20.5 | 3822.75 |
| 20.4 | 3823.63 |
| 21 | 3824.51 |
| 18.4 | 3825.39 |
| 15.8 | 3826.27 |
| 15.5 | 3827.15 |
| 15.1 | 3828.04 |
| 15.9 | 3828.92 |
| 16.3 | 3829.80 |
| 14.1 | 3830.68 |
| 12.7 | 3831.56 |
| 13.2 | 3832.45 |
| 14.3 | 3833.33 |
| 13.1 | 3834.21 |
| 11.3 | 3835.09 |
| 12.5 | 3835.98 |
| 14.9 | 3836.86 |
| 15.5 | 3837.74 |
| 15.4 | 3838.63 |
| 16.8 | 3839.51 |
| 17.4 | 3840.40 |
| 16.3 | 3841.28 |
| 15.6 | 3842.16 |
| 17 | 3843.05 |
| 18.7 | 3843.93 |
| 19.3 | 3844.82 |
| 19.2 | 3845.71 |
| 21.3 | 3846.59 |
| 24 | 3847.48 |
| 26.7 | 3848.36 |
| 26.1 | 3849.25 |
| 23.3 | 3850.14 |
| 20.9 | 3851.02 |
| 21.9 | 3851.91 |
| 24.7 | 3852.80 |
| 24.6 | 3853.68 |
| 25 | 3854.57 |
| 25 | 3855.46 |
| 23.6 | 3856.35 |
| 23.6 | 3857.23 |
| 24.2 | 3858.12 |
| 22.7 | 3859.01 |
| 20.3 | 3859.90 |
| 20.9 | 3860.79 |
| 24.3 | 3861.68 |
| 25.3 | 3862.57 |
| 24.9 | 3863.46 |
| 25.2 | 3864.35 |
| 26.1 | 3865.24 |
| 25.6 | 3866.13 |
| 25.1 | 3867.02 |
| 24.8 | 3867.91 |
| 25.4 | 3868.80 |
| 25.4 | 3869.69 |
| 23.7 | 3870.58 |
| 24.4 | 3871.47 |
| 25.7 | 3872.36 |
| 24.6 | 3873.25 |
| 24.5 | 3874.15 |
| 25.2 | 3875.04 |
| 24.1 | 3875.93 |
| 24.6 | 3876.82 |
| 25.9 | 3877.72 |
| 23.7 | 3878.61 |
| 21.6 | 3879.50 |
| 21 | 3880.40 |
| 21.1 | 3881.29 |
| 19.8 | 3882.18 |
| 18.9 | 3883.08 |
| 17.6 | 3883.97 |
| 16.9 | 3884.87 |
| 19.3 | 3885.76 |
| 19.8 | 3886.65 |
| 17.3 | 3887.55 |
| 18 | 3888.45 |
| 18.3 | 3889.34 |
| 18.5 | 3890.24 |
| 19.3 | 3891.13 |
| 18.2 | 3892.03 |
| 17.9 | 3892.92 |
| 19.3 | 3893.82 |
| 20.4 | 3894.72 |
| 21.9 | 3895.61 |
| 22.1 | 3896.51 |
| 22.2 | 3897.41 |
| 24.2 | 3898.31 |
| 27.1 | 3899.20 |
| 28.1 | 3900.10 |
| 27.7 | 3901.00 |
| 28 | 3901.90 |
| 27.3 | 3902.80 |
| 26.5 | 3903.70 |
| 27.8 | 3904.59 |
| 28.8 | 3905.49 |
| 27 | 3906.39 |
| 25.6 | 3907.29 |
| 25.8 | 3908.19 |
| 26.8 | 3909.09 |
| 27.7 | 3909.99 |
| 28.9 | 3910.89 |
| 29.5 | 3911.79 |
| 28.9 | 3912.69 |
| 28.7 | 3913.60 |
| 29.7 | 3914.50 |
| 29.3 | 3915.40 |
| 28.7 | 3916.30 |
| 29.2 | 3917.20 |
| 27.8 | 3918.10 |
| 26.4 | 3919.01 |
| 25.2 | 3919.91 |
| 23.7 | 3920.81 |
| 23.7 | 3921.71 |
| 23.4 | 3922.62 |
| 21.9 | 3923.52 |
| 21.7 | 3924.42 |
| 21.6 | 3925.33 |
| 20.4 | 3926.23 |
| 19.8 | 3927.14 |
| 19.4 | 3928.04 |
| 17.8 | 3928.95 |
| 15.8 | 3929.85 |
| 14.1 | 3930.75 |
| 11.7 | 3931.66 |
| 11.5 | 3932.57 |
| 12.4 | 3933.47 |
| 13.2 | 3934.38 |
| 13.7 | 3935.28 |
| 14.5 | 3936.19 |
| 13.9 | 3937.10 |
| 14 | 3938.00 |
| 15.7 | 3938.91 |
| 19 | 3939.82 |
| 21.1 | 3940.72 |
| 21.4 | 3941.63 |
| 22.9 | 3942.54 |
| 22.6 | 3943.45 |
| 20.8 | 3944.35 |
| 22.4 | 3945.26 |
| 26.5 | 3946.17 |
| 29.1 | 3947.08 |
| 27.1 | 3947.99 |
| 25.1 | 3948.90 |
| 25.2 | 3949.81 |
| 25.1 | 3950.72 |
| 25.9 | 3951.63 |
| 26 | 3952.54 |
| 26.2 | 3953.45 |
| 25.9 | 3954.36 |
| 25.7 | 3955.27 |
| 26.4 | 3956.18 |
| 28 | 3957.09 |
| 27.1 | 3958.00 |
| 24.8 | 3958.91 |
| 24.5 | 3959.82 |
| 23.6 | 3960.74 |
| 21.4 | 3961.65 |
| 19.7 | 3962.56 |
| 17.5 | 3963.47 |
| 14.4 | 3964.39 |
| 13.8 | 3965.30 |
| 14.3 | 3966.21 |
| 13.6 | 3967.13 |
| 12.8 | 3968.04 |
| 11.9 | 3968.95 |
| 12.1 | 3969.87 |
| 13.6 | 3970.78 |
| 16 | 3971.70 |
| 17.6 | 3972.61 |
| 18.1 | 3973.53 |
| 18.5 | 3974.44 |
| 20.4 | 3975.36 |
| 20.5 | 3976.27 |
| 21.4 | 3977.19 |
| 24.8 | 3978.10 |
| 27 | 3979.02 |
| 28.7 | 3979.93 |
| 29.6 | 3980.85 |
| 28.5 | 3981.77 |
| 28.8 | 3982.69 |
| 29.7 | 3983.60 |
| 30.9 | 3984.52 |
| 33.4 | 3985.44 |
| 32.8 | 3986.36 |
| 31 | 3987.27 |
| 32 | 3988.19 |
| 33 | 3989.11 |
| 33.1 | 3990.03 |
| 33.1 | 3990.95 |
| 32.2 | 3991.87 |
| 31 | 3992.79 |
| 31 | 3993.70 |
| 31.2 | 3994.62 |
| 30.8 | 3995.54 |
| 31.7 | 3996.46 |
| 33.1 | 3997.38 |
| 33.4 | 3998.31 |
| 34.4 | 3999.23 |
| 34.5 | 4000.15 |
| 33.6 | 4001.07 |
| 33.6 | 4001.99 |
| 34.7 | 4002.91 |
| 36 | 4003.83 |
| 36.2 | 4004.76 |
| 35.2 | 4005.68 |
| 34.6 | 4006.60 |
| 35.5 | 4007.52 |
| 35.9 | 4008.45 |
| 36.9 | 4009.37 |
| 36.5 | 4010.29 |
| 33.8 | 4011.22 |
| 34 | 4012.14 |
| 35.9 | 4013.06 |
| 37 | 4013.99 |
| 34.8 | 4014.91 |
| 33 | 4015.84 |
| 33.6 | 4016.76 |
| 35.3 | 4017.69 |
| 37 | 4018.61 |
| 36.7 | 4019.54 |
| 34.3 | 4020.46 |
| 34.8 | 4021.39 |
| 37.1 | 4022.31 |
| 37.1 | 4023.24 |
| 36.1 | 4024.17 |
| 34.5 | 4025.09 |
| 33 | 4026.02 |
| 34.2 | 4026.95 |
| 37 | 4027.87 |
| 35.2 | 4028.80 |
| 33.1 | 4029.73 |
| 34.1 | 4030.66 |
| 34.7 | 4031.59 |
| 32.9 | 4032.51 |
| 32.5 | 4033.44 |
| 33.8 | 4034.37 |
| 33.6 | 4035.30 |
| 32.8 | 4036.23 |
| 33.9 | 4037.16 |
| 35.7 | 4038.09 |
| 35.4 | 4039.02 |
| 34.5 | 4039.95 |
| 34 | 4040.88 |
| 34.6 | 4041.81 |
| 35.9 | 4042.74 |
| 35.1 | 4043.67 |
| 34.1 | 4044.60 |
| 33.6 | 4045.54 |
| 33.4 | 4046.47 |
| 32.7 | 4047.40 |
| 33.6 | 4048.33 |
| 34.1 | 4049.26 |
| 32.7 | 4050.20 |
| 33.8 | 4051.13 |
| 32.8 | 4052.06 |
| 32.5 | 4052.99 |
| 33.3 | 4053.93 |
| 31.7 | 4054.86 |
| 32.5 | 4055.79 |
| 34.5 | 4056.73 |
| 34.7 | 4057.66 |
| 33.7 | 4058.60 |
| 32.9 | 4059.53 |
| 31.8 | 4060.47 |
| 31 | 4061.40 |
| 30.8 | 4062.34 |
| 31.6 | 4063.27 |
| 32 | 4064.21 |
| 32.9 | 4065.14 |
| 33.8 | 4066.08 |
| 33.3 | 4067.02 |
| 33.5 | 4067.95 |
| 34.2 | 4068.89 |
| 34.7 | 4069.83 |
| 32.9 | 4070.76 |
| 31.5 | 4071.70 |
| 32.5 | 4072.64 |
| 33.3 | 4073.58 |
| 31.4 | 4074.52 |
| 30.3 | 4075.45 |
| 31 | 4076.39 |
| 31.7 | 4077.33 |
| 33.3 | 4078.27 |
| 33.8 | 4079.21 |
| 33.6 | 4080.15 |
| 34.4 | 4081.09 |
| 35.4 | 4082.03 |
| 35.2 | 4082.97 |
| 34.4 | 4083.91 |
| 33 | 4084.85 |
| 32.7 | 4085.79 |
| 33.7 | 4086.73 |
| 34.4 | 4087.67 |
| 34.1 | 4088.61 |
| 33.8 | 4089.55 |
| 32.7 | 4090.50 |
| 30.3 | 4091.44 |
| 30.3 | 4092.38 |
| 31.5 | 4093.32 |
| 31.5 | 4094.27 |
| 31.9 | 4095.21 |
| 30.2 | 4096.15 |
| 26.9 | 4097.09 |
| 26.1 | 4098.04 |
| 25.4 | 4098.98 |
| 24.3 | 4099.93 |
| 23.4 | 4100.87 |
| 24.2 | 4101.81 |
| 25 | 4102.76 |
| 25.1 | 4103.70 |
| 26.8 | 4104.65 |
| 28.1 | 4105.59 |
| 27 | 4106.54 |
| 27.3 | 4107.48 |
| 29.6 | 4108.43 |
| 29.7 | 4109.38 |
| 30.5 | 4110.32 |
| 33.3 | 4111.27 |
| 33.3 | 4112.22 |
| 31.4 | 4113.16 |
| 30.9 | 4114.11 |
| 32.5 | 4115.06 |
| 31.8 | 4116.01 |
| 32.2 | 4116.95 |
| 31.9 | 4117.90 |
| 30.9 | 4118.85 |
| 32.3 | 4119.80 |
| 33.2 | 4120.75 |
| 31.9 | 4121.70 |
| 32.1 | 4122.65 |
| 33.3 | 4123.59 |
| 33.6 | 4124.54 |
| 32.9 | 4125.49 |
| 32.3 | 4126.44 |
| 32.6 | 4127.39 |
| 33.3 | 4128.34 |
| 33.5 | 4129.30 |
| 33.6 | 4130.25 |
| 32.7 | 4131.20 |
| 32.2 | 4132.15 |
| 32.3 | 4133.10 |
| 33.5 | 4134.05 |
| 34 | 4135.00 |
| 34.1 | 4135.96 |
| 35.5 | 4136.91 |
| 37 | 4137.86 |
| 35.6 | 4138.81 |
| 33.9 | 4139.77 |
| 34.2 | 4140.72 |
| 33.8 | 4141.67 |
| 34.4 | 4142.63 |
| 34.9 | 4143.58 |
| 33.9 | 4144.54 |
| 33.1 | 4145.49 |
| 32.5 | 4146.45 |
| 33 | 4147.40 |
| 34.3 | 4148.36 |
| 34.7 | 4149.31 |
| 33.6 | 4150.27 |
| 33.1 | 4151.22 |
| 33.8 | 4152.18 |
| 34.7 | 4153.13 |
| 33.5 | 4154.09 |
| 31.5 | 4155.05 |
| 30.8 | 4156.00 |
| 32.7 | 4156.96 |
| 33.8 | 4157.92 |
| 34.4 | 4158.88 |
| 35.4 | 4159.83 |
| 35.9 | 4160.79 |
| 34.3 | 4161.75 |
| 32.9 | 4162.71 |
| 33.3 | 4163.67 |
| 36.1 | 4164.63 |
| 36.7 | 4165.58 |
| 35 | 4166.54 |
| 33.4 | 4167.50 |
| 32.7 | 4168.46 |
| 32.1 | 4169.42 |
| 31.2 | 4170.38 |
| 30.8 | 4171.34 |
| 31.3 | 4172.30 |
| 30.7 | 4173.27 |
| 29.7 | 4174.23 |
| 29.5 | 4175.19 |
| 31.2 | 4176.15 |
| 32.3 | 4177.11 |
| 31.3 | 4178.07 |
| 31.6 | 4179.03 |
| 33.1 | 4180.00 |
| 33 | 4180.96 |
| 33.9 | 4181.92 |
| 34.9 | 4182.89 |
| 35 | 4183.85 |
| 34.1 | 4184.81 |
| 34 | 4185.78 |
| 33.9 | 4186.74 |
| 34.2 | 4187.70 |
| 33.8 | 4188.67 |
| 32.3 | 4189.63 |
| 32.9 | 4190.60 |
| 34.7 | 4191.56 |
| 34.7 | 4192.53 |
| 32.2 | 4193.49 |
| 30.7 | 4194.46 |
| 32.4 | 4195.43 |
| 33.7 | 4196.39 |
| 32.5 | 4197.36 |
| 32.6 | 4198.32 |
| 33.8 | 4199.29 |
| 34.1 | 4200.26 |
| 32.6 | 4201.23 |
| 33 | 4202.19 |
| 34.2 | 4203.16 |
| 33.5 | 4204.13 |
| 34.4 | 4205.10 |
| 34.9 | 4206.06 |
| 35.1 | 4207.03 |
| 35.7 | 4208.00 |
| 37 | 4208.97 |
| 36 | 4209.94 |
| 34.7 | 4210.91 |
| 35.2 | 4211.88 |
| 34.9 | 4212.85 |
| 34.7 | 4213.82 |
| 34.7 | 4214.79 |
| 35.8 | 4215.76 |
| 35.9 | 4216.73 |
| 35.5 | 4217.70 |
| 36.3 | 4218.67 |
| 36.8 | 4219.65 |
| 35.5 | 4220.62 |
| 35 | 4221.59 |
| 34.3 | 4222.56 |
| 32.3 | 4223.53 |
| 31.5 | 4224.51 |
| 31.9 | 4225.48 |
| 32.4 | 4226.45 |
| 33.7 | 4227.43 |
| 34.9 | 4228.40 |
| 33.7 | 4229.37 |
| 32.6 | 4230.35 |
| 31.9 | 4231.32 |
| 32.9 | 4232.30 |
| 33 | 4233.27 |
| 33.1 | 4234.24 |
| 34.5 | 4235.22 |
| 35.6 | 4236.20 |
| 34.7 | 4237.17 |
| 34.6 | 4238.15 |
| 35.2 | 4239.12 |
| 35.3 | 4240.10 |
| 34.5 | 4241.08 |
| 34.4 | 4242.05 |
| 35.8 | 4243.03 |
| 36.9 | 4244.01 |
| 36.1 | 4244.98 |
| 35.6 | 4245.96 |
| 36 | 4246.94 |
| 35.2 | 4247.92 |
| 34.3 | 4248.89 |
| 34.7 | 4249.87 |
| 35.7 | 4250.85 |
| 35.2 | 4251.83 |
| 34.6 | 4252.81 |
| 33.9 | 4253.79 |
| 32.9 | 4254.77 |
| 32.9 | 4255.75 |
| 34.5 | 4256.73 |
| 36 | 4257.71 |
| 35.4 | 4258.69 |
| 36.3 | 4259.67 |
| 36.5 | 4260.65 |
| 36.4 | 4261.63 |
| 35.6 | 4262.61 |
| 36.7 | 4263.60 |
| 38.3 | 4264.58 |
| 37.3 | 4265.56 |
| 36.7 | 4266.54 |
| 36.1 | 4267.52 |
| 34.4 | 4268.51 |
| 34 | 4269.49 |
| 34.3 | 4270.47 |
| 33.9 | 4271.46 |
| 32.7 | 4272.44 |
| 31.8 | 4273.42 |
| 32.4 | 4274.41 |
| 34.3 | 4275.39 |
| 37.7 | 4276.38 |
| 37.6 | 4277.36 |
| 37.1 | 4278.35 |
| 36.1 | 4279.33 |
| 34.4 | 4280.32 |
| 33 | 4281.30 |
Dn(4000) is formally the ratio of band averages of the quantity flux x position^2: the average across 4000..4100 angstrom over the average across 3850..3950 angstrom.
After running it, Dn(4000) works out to 1.59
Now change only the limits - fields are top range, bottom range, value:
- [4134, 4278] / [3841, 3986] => 1.75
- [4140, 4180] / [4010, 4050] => 1.02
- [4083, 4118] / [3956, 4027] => 1.10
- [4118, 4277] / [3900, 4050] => 1.37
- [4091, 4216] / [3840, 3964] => 1.62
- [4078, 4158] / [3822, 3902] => 1.74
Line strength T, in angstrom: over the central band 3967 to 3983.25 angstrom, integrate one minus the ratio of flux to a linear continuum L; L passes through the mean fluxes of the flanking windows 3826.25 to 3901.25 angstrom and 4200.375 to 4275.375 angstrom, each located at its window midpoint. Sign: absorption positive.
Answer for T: 3.0 angstrom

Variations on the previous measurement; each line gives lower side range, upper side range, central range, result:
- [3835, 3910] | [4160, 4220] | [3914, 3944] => 5.02 angstrom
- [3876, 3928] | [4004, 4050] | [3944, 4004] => 8.83 angstrom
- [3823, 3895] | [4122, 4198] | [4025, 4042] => -3.81 angstrom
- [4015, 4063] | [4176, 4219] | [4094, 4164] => 4.32 angstrom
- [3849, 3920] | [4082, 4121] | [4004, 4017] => -3.53 angstrom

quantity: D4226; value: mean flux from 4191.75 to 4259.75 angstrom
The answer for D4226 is 34.4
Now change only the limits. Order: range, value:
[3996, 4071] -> 34.1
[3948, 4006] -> 26.1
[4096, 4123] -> 29.2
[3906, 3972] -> 21.7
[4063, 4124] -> 31.2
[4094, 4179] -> 32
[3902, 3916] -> 27.9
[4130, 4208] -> 33.4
